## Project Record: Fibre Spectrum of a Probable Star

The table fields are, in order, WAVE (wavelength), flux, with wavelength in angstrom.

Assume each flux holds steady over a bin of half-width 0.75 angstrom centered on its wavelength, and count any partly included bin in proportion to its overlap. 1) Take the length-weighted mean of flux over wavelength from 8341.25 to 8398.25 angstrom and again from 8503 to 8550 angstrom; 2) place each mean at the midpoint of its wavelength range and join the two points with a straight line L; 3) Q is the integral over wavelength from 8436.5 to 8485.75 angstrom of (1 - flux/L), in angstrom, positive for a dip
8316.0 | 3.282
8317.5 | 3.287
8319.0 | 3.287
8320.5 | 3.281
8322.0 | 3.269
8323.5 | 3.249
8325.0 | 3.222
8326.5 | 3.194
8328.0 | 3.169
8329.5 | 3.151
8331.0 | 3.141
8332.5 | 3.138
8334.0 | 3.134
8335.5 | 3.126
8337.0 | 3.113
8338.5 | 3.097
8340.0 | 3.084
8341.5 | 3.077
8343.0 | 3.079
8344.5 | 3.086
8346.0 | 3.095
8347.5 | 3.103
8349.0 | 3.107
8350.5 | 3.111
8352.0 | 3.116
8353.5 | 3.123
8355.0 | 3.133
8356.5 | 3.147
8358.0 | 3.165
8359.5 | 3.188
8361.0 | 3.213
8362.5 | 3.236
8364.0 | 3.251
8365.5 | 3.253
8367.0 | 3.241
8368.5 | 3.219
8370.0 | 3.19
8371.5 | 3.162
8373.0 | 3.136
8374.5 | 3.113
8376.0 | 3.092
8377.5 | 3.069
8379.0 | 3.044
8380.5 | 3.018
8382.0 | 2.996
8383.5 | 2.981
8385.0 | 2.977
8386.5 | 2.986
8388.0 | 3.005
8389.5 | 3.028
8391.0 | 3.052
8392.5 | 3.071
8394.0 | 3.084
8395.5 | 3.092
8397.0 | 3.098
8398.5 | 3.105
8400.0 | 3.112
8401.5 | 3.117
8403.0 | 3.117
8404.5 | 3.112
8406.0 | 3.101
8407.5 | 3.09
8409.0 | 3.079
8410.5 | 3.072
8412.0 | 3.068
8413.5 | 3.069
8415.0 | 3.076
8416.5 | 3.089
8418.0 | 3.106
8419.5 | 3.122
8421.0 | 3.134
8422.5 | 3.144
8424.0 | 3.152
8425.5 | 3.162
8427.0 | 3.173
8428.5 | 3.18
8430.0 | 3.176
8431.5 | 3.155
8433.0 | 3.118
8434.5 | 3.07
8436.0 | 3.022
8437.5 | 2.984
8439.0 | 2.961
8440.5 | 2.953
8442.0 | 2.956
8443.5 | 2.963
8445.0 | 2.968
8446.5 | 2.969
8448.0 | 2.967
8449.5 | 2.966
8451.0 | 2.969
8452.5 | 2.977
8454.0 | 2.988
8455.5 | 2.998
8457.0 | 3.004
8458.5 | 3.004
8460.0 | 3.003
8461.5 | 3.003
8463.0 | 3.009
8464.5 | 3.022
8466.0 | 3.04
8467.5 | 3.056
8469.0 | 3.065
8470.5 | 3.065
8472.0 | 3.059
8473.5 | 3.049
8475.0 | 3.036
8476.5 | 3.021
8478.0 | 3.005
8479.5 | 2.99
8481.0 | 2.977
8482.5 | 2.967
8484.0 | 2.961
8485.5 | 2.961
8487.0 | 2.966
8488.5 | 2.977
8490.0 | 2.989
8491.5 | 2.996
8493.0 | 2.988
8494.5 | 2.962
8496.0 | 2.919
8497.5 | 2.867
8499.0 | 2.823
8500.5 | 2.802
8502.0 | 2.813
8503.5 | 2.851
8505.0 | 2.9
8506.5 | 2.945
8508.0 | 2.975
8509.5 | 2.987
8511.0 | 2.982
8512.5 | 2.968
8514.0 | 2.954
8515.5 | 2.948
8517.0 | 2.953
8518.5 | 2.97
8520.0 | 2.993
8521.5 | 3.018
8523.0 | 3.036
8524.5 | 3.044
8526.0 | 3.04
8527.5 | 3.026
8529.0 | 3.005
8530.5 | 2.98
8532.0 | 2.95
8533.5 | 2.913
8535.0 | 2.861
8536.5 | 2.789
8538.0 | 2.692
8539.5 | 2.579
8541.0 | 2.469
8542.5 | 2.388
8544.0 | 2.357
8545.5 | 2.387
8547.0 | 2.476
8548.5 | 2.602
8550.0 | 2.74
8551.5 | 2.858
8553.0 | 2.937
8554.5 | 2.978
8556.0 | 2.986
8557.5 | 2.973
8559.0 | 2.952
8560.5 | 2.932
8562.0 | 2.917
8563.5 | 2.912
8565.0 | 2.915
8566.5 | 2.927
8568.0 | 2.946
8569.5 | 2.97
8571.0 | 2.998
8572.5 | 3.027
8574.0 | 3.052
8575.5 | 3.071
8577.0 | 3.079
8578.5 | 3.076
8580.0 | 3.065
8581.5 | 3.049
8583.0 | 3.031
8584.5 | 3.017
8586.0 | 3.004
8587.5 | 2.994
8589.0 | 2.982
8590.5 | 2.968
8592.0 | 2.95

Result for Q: -0.8 angstrom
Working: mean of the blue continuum 3.11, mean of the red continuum 2.84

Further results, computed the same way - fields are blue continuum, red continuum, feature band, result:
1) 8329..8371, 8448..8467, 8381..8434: -0.41 angstrom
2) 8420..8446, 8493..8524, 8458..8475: -0.12 angstrom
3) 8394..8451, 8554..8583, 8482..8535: 1.26 angstrom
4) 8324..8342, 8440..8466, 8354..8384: -0.49 angstrom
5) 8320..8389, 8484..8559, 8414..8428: -0.47 angstrom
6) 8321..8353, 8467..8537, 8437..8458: 0.34 angstrom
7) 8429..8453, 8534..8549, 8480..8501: -1.12 angstrom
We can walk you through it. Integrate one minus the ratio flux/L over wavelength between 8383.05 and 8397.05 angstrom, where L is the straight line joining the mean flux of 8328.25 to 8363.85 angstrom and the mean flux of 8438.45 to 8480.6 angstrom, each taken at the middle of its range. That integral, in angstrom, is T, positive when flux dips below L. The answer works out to 0.2 angstrom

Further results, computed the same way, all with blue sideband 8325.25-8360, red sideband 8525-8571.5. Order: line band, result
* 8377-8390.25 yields 0.24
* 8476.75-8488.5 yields -0.24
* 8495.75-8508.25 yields 0.08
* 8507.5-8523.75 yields -0.63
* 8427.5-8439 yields -0.39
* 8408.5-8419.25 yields -0.22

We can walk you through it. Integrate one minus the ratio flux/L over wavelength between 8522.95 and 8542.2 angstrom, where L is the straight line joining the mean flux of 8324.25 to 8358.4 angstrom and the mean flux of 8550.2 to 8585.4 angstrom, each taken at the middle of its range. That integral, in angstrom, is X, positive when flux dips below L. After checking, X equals 0.94 angstrom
